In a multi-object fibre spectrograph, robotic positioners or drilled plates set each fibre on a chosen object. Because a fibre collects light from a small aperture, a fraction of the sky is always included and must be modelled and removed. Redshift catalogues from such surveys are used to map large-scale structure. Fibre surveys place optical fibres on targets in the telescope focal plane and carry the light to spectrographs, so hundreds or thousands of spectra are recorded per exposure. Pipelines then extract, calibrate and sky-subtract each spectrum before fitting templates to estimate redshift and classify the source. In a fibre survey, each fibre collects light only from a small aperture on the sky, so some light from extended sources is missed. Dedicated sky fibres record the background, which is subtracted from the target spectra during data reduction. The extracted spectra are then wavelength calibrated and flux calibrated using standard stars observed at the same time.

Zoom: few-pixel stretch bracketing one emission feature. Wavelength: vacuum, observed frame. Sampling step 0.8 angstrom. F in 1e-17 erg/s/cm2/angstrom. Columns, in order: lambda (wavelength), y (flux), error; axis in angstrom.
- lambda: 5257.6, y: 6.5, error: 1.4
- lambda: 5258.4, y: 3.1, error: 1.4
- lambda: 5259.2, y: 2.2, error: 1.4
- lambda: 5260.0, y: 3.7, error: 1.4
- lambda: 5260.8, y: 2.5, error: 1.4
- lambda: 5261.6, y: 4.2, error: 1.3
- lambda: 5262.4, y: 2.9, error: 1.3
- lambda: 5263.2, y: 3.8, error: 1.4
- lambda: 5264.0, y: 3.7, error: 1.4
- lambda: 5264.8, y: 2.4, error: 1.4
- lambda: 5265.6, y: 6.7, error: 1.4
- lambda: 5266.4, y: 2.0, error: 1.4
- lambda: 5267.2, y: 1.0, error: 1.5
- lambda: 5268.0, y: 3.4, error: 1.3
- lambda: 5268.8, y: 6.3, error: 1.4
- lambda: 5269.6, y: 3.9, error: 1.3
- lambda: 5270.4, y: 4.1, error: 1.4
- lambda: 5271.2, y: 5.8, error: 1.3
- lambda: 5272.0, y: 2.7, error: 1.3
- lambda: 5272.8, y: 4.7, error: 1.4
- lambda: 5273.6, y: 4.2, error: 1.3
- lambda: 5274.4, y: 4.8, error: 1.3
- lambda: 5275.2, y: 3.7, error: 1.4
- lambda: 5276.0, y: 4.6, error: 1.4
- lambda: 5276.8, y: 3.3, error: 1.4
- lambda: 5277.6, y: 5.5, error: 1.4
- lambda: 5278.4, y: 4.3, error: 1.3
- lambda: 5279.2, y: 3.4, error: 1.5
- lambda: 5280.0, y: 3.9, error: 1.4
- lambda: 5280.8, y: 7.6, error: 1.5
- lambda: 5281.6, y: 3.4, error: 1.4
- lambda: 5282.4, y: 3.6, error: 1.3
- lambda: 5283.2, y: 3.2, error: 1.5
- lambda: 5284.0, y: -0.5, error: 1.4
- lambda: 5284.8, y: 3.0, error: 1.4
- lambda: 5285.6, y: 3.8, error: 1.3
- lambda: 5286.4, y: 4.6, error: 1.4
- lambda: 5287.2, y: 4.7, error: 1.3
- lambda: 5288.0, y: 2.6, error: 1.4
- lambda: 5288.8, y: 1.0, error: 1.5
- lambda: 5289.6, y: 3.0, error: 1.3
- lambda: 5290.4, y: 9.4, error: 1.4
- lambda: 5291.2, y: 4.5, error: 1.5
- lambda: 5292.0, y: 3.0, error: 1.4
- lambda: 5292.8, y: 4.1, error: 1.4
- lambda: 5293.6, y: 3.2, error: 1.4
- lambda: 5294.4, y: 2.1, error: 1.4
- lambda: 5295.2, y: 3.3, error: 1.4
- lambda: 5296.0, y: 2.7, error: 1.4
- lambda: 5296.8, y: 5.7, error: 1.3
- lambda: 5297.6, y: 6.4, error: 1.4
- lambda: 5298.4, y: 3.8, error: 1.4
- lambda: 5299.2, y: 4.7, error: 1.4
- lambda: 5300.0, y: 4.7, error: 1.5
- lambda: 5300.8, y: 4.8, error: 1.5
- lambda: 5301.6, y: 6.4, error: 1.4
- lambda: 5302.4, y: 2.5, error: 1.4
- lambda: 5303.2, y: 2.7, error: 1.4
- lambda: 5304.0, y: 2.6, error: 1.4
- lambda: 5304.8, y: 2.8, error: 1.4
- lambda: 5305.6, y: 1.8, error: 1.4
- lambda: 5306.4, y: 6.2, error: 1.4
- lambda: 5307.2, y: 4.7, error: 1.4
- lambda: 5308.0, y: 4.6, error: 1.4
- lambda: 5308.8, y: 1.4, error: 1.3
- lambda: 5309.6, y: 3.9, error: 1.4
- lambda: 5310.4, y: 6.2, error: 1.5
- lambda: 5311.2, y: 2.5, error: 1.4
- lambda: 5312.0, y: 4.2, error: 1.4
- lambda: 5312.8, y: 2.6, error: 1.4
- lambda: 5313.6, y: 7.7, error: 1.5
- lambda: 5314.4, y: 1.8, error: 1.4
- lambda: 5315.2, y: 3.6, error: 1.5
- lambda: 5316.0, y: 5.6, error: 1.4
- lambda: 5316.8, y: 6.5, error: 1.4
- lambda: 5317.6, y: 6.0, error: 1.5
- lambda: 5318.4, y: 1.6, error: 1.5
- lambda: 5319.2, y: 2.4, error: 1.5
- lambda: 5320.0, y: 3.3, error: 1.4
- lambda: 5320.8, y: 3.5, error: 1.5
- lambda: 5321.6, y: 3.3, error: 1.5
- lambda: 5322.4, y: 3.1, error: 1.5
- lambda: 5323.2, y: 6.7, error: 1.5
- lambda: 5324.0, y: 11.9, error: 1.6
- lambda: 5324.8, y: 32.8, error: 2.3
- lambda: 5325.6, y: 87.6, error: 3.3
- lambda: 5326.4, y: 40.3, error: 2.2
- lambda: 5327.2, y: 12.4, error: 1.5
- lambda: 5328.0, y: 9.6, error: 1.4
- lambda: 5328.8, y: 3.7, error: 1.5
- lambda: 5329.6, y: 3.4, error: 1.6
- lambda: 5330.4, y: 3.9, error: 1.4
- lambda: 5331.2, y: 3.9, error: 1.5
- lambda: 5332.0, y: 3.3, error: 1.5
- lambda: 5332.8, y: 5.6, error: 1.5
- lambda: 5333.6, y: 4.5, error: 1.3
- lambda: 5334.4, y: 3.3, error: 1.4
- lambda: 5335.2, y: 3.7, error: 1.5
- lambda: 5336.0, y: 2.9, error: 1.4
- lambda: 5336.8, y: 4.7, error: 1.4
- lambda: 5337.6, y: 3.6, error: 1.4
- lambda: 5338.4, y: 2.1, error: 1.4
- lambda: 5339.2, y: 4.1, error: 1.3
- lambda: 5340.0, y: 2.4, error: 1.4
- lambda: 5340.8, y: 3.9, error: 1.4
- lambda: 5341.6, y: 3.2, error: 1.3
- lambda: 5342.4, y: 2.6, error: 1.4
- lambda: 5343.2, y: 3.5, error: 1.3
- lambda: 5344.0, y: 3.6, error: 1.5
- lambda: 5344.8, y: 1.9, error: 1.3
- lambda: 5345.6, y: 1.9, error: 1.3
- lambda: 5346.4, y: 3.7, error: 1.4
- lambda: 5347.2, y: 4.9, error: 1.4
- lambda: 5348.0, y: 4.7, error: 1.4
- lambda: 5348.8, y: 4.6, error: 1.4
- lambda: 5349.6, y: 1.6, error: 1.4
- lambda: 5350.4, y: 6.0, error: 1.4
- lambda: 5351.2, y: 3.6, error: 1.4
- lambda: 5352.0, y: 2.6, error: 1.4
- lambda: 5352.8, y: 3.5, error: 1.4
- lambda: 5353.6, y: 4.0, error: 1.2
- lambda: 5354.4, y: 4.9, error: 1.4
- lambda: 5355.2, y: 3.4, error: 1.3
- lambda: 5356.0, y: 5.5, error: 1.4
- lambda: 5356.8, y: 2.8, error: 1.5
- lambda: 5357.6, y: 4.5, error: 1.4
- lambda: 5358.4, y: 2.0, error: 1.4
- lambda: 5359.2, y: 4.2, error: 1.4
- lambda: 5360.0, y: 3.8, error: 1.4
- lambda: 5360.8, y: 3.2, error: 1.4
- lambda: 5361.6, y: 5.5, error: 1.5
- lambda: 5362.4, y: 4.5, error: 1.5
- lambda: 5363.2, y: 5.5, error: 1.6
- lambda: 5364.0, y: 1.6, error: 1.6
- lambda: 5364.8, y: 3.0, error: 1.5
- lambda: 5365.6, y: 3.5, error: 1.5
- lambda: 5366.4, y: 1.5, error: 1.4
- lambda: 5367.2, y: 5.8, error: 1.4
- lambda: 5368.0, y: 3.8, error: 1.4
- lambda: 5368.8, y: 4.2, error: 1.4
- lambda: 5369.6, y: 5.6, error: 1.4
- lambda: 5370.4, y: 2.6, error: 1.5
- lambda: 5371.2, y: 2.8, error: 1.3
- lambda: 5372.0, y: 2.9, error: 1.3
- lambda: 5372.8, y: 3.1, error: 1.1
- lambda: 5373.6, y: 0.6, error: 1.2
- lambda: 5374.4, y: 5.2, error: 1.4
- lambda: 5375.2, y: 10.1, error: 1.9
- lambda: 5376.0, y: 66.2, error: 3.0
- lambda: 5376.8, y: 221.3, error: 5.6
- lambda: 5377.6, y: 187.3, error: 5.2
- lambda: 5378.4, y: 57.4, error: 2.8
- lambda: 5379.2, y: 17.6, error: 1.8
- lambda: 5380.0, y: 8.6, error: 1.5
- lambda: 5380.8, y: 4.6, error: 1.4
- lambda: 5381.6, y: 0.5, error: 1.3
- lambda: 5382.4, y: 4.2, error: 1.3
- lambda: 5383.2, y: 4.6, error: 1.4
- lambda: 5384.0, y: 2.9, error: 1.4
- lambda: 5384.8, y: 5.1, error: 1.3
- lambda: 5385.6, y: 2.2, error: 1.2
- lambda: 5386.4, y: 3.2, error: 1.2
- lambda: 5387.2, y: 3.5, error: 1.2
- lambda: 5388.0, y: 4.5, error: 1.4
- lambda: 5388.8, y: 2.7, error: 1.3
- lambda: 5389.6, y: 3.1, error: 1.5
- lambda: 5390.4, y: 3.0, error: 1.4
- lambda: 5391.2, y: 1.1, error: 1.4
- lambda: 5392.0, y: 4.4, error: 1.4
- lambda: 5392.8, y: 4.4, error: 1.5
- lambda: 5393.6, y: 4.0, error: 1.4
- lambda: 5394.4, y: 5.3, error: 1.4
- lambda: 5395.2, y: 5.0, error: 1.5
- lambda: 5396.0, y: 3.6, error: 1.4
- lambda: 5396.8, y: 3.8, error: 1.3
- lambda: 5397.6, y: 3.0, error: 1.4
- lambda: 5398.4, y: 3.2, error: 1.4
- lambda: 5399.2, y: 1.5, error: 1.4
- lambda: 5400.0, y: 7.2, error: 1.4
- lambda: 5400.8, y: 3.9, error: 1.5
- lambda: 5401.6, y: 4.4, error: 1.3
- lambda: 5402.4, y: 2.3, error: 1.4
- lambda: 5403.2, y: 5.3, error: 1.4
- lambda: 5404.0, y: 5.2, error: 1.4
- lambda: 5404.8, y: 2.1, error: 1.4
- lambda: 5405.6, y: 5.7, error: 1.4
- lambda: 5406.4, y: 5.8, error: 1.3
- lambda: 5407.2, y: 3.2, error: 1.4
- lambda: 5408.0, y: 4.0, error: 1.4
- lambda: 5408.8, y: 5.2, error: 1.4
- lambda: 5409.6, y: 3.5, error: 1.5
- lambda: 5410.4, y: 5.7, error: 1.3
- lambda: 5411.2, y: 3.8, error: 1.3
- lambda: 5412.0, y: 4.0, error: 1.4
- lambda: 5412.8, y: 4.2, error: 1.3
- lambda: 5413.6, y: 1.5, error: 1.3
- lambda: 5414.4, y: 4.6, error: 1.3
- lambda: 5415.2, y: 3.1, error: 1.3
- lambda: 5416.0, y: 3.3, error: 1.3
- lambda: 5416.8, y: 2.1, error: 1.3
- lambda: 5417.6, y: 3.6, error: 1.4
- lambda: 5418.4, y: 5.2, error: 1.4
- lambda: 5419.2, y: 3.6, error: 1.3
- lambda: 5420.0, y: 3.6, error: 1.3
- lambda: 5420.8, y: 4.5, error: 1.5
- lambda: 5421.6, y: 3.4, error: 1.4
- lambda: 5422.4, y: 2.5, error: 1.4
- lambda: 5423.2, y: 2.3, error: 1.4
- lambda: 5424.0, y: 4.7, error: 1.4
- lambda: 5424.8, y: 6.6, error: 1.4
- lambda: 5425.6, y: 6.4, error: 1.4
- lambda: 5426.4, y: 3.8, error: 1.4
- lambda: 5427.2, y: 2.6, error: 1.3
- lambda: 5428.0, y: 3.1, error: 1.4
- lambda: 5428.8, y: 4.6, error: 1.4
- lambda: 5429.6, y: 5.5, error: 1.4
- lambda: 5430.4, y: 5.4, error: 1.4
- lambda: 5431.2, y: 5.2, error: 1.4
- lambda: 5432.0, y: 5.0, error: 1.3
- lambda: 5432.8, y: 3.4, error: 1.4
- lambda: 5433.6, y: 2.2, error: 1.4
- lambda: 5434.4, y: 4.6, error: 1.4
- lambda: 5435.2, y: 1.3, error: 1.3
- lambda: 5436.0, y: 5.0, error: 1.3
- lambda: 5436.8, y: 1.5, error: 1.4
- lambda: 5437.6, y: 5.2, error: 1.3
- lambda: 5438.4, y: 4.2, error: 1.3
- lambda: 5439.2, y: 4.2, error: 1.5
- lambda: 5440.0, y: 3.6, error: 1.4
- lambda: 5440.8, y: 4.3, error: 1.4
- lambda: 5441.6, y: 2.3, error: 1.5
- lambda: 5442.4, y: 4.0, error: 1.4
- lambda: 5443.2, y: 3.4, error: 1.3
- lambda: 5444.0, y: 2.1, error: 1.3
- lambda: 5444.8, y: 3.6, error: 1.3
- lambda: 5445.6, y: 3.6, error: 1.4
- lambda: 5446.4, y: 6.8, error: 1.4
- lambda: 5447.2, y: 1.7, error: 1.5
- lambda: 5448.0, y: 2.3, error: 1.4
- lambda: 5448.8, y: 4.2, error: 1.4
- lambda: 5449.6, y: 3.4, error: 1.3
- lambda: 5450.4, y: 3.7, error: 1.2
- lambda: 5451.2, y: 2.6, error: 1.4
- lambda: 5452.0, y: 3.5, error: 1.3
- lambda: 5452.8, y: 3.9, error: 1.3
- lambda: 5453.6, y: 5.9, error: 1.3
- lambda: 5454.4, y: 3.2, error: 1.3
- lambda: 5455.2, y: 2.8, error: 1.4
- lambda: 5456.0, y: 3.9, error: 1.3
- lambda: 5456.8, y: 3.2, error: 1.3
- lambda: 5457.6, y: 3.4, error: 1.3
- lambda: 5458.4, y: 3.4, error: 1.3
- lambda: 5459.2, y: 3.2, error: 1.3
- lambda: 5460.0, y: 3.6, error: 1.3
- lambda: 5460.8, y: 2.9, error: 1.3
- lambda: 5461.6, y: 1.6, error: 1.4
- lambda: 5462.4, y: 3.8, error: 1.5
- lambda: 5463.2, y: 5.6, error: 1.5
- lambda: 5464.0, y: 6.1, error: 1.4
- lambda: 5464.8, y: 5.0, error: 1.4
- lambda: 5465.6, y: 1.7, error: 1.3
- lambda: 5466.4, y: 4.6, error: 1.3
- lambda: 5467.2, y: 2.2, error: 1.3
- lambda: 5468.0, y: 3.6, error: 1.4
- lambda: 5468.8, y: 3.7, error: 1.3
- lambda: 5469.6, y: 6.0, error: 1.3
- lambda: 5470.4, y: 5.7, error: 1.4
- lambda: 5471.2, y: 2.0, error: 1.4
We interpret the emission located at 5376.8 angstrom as [O III]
